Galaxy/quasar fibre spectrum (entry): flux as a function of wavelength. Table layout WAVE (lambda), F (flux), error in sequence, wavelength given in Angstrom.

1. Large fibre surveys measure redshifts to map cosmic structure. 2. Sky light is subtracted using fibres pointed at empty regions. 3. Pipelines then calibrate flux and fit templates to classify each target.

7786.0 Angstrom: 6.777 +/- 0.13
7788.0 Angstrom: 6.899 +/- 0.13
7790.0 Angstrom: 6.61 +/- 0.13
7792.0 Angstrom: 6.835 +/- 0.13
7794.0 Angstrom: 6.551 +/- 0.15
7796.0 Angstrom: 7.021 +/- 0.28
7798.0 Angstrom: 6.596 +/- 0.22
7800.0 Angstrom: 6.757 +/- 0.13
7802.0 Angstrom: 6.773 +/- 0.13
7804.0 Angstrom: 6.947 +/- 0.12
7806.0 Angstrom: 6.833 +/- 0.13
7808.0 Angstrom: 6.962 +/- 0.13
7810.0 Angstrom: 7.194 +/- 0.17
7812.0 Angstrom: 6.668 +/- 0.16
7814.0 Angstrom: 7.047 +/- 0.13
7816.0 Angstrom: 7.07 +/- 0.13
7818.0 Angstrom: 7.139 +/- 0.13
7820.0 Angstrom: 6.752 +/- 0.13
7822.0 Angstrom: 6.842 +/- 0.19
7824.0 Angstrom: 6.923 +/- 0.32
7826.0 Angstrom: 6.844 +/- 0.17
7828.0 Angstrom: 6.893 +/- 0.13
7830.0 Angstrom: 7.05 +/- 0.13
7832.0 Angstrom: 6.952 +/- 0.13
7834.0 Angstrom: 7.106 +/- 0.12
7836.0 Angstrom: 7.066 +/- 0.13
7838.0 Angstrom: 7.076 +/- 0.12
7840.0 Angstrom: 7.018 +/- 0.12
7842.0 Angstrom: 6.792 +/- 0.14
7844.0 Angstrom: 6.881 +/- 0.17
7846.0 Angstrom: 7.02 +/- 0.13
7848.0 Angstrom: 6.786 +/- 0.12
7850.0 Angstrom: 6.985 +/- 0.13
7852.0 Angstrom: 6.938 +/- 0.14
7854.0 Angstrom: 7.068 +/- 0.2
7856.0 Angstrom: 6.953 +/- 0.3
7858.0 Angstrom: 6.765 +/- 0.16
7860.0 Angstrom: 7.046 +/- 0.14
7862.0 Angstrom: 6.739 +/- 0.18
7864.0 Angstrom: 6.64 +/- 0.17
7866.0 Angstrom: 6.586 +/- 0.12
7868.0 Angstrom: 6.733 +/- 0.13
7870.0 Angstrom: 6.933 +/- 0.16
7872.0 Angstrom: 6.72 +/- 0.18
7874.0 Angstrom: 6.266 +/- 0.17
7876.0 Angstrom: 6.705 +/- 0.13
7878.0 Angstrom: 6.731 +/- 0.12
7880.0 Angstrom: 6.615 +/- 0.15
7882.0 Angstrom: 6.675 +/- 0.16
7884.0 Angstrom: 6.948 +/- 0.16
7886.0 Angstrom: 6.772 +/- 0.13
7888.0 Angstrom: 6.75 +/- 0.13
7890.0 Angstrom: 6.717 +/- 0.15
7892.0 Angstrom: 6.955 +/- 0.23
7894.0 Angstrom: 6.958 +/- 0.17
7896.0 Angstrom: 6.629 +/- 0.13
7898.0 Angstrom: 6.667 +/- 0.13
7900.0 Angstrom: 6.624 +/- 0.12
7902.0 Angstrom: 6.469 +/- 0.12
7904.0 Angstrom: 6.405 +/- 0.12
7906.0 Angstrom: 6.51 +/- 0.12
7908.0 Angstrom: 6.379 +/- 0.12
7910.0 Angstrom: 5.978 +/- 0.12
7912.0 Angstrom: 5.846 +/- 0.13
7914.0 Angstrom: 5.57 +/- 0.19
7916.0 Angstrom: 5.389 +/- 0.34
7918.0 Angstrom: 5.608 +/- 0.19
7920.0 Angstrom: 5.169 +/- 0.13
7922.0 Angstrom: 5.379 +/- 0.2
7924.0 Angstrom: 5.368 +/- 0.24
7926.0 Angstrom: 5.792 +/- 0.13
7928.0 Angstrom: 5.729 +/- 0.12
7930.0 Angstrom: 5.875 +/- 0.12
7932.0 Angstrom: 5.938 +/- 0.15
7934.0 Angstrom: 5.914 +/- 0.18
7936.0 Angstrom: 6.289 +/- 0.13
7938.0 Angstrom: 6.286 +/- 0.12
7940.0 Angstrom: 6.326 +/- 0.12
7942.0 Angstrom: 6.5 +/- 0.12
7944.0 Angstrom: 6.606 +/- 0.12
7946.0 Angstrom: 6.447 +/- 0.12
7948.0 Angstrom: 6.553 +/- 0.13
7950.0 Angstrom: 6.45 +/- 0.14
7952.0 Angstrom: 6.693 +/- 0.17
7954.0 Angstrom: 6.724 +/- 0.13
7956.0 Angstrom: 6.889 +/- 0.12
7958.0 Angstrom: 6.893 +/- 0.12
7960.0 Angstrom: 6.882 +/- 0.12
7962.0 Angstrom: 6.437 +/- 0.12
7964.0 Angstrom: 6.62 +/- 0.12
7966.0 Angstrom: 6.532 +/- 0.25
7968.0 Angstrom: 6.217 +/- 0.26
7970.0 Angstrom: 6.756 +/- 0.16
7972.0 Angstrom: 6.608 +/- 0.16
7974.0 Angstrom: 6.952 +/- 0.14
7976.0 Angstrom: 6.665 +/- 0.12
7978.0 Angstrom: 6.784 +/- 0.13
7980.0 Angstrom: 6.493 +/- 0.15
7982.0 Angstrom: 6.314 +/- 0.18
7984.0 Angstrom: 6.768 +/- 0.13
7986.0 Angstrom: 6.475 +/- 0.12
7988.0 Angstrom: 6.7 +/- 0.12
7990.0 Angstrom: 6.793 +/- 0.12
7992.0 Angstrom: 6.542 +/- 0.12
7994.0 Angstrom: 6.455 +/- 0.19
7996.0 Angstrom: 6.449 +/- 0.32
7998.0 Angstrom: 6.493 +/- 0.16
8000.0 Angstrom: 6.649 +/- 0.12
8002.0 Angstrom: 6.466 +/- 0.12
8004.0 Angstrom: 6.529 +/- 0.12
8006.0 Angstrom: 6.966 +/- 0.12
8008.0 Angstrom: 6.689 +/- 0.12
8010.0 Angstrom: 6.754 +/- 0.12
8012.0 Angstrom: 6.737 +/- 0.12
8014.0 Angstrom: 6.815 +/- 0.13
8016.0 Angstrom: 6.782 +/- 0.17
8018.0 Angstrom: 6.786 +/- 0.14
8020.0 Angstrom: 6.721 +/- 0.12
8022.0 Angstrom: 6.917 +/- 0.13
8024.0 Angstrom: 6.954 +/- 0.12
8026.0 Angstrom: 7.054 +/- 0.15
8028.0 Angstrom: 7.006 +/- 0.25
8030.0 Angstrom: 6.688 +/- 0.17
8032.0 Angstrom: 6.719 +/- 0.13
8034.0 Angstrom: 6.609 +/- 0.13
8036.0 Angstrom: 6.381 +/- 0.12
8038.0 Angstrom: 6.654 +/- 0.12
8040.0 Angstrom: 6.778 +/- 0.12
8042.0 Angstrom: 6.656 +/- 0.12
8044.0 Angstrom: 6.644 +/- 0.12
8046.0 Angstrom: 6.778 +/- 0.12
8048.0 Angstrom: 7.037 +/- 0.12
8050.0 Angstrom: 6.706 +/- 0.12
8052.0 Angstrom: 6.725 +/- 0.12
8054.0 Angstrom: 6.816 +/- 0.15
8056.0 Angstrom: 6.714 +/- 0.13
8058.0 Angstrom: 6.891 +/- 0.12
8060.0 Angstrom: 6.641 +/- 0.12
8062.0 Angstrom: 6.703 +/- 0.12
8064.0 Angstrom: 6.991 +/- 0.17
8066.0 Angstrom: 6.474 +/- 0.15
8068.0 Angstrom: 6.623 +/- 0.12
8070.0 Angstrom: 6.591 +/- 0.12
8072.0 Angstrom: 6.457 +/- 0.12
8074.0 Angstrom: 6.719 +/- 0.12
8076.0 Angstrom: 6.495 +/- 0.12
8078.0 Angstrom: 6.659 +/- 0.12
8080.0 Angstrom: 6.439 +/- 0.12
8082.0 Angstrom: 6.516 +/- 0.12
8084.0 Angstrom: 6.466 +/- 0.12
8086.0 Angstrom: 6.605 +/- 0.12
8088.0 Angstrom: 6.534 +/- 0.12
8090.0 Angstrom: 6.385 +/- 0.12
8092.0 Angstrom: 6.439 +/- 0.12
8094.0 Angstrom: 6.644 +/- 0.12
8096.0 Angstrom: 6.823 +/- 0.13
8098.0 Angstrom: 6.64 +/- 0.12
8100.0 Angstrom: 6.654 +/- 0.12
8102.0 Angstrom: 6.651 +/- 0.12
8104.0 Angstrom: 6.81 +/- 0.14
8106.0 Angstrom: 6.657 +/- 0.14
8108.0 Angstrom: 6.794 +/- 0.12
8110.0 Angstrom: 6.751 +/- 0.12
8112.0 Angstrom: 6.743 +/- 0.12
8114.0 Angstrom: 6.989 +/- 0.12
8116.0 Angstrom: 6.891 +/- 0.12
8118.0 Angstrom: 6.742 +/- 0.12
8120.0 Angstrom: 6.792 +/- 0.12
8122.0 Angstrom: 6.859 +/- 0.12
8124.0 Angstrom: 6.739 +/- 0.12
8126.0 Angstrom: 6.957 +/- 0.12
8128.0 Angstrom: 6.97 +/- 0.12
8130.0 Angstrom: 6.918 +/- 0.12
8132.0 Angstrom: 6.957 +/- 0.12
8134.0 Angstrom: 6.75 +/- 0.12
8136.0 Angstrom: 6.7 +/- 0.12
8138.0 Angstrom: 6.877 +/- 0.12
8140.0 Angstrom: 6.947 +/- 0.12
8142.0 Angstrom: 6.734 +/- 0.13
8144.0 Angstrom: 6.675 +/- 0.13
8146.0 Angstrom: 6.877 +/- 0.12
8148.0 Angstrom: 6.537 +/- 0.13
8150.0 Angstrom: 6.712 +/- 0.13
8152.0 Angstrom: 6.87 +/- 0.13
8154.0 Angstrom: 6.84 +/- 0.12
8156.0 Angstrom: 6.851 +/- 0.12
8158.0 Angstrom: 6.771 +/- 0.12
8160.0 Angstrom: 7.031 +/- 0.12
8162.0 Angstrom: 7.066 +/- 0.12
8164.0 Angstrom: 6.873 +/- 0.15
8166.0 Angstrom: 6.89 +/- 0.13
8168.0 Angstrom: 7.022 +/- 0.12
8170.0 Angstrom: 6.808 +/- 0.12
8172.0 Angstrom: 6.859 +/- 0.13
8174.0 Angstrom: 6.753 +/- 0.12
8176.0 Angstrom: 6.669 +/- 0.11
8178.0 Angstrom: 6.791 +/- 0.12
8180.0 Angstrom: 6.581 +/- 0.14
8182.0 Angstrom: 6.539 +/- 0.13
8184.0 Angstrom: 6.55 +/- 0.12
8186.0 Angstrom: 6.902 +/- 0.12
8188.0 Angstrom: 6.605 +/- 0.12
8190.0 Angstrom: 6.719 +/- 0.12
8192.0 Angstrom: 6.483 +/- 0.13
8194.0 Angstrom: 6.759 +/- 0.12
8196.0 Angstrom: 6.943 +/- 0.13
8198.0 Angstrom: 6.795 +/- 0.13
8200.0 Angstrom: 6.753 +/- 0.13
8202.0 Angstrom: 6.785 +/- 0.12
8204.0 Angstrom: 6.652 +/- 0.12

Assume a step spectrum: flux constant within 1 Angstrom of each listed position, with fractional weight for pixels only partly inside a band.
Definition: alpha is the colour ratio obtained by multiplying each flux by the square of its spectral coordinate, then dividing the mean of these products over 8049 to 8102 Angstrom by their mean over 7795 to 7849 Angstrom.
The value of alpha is 1.02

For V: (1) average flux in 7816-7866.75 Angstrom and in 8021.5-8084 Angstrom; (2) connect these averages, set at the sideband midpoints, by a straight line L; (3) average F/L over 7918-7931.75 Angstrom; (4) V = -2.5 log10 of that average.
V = 0.22 mag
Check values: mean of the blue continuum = 6.92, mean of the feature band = 5.58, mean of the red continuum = 6.71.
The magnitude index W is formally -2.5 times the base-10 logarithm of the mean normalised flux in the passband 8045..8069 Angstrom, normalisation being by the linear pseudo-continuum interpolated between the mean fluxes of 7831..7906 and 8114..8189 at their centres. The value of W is 0.01 mag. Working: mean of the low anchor 6.8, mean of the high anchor 6.81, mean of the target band 6.76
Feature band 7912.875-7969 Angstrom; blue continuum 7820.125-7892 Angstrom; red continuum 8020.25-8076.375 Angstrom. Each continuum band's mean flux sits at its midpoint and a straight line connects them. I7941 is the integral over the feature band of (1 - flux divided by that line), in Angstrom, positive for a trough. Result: 5.1 Angstrom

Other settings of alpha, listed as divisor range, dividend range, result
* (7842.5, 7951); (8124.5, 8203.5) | 1.13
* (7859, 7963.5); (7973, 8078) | 1.08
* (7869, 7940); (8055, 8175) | 1.13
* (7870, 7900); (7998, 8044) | 1.04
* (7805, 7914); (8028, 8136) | 1.05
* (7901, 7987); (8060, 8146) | 1.11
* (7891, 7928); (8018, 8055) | 1.15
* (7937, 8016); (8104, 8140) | 1.07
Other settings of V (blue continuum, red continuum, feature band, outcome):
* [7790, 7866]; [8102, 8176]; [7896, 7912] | 0.08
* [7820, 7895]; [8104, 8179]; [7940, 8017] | 0.03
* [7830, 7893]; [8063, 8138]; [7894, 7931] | 0.14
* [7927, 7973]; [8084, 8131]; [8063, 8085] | 0.01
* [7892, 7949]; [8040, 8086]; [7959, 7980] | -0.05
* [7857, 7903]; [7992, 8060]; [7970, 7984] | 0.01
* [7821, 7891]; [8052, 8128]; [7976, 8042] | 0.01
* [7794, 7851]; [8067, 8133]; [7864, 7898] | 0.02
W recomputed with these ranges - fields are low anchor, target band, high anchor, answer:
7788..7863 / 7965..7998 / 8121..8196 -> 0.043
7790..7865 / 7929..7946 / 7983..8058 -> 0.094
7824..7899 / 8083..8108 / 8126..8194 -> 0.030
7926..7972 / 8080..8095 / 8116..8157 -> 0.034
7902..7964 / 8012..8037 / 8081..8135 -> -0.053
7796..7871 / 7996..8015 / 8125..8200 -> 0.029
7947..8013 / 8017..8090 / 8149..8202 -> -0.001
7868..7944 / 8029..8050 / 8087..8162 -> -0.018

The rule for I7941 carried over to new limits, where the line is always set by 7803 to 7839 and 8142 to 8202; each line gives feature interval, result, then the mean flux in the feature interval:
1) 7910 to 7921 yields 2.16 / 5.56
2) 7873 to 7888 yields 0.55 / 6.68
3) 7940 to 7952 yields 0.67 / 6.51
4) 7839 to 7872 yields 0.39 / 6.86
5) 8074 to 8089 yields 0.62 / 6.54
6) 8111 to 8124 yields -0.04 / 6.83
